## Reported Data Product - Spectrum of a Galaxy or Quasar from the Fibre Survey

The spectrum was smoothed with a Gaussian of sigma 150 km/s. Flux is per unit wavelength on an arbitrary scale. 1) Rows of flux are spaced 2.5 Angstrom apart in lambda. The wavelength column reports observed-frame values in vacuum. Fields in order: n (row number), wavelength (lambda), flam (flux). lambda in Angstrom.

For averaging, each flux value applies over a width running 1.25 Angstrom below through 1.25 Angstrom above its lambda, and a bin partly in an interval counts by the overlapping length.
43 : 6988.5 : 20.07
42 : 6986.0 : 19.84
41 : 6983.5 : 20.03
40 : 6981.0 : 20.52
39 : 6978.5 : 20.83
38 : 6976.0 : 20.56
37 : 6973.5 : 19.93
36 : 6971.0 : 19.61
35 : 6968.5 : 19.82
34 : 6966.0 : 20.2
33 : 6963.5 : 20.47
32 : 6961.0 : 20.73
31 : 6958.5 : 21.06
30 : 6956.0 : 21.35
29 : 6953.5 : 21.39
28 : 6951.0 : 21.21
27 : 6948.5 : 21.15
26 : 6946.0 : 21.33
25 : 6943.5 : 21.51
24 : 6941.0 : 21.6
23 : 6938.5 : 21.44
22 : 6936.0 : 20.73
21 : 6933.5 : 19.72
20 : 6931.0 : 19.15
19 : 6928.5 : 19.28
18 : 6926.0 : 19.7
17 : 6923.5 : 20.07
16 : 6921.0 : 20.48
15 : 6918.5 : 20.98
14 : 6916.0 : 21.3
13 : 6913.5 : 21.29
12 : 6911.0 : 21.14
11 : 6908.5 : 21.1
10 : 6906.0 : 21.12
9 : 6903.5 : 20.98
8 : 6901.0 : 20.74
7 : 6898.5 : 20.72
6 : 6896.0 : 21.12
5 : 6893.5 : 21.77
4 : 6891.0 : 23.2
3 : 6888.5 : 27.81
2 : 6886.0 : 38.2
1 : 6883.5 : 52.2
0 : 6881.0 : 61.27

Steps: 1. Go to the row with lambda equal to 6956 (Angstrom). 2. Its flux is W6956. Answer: 21.35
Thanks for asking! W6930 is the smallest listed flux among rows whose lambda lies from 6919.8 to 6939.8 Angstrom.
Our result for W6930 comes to 19.15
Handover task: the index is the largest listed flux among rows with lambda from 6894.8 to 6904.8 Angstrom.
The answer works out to 21.12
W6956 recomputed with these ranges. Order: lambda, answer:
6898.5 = 20.72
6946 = 21.33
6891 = 23.2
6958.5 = 21.06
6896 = 21.12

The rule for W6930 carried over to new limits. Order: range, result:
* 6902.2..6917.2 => 20.98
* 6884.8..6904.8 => 20.72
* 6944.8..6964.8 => 20.47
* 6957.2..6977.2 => 19.61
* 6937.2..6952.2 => 21.15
